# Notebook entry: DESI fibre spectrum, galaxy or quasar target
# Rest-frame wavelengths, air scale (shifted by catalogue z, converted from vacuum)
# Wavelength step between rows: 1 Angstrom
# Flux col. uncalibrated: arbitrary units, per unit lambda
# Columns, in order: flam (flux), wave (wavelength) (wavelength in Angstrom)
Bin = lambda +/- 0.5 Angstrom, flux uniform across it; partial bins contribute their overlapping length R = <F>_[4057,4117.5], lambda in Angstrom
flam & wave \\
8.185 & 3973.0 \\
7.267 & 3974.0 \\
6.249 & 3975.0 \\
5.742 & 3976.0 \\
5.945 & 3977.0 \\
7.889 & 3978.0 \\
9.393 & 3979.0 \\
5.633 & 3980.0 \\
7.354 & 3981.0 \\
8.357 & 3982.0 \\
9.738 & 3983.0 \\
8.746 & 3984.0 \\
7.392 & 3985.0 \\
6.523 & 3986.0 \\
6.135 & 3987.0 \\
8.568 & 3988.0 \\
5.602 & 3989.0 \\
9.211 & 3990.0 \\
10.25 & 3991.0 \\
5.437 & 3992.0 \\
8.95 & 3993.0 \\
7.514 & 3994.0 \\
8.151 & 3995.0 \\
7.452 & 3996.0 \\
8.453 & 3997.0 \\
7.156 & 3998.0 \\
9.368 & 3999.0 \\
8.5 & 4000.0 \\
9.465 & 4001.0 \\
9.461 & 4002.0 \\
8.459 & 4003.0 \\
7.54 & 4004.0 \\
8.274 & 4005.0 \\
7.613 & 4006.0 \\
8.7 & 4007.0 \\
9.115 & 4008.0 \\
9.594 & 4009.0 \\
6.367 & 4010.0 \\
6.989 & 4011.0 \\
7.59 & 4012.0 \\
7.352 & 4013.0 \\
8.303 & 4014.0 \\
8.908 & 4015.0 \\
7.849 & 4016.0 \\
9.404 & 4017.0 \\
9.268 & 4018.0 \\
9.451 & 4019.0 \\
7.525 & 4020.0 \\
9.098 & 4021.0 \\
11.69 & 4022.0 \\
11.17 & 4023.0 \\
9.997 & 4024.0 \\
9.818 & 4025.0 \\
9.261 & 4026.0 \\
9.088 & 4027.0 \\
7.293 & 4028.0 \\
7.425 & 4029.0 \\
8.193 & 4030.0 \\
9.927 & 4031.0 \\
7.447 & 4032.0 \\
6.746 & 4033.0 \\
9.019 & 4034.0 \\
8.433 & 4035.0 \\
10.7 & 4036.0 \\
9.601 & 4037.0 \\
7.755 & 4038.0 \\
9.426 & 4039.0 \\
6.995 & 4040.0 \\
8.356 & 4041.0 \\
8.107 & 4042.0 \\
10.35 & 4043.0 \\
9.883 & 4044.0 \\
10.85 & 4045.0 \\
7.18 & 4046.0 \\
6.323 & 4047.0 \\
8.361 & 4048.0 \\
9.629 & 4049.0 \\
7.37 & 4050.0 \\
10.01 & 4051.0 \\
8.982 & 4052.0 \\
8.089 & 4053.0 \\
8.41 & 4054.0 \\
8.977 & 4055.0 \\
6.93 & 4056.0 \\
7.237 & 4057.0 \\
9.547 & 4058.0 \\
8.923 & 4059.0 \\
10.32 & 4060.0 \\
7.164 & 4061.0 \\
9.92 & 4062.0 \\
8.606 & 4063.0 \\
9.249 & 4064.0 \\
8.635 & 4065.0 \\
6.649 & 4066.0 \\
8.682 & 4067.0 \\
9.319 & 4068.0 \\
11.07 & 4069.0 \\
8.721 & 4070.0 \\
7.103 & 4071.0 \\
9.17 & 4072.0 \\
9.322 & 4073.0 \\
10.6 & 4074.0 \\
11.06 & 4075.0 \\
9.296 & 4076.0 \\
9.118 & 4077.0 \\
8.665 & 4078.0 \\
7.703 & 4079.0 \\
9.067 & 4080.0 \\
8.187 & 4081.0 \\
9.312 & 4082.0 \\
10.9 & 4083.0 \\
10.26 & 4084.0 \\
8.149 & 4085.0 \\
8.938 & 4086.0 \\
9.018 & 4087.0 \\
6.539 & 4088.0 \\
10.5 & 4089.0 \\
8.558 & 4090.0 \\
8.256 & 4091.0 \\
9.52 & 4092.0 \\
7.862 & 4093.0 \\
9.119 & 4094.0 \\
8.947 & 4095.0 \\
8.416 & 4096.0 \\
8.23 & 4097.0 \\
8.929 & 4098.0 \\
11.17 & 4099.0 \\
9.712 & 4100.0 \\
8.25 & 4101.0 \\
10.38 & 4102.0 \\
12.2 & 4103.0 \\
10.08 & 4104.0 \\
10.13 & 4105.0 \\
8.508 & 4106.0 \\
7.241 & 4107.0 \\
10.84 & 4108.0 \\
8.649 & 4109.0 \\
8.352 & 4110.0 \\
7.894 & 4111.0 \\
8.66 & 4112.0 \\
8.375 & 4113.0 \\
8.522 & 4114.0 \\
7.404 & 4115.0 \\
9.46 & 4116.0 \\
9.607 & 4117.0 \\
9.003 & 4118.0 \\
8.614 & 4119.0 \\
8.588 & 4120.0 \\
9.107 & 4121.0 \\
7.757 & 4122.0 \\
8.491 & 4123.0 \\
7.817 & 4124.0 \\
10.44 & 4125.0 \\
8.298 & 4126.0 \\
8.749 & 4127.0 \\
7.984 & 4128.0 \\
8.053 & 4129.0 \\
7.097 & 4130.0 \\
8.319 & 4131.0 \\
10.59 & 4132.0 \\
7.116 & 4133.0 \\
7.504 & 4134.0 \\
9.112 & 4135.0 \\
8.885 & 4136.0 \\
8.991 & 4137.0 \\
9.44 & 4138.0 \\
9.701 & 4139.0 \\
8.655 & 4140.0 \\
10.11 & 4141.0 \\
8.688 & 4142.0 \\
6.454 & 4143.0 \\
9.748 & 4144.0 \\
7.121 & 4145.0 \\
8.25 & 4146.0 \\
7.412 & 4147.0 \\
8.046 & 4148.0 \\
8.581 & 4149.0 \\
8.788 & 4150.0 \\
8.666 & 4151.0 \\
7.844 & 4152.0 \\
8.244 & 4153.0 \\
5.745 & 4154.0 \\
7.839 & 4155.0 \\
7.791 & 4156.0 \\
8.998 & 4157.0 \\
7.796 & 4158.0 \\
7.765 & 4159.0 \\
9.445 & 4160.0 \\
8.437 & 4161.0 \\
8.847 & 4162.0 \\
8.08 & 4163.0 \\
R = 9.03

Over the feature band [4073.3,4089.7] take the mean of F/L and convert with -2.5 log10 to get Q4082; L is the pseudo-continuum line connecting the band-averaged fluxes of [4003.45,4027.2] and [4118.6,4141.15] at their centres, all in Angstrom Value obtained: -0.06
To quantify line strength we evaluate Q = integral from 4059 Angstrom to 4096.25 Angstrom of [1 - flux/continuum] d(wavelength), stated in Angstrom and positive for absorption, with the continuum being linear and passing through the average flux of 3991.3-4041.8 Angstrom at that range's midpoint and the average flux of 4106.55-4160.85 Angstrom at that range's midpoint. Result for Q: -2.1 Angstrom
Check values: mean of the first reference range 8.52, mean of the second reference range 8.46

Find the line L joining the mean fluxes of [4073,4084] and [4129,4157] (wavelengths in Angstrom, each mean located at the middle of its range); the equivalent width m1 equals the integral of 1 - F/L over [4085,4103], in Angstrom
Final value 0.3 Angstrom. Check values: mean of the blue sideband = 9.43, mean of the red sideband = 8.33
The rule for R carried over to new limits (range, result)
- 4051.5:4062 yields 8.53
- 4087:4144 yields 8.83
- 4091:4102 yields 9.04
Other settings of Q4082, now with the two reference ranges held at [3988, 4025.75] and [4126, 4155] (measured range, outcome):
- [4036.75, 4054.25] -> -0.021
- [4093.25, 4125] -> -0.076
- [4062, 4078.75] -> -0.080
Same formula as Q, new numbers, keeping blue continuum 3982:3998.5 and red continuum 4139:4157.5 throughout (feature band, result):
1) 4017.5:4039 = -2.9 Angstrom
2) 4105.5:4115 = -0.4 Angstrom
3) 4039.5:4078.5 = -3.9 Angstrom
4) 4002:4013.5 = -0.2 Angstrom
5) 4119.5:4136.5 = -0.6 Angstrom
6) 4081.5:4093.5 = -1.4 Angstrom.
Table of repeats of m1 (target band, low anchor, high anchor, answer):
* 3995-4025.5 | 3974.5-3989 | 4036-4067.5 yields -3.0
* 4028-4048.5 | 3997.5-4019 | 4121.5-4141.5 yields -0.2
